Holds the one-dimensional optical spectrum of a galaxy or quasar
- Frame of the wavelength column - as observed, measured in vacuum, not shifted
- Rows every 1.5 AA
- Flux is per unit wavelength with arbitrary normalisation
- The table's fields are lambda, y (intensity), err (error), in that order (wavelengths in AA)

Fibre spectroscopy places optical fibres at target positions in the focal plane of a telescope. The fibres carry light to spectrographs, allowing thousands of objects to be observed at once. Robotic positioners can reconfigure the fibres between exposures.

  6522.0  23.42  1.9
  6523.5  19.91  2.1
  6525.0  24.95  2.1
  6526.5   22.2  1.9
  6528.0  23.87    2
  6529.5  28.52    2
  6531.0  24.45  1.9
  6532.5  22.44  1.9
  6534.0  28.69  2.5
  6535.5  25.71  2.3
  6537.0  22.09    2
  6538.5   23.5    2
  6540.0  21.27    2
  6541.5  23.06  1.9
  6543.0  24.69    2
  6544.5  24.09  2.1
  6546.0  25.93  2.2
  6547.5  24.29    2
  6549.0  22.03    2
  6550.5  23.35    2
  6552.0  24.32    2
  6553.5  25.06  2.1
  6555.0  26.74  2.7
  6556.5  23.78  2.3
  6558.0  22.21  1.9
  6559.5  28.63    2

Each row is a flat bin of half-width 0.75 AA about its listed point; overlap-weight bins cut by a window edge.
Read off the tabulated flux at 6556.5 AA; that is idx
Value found 23.78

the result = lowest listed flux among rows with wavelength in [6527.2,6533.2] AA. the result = 22.44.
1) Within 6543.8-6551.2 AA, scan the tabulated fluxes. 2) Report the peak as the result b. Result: 25.93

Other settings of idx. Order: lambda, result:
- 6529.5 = 28.52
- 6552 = 24.32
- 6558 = 22.21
